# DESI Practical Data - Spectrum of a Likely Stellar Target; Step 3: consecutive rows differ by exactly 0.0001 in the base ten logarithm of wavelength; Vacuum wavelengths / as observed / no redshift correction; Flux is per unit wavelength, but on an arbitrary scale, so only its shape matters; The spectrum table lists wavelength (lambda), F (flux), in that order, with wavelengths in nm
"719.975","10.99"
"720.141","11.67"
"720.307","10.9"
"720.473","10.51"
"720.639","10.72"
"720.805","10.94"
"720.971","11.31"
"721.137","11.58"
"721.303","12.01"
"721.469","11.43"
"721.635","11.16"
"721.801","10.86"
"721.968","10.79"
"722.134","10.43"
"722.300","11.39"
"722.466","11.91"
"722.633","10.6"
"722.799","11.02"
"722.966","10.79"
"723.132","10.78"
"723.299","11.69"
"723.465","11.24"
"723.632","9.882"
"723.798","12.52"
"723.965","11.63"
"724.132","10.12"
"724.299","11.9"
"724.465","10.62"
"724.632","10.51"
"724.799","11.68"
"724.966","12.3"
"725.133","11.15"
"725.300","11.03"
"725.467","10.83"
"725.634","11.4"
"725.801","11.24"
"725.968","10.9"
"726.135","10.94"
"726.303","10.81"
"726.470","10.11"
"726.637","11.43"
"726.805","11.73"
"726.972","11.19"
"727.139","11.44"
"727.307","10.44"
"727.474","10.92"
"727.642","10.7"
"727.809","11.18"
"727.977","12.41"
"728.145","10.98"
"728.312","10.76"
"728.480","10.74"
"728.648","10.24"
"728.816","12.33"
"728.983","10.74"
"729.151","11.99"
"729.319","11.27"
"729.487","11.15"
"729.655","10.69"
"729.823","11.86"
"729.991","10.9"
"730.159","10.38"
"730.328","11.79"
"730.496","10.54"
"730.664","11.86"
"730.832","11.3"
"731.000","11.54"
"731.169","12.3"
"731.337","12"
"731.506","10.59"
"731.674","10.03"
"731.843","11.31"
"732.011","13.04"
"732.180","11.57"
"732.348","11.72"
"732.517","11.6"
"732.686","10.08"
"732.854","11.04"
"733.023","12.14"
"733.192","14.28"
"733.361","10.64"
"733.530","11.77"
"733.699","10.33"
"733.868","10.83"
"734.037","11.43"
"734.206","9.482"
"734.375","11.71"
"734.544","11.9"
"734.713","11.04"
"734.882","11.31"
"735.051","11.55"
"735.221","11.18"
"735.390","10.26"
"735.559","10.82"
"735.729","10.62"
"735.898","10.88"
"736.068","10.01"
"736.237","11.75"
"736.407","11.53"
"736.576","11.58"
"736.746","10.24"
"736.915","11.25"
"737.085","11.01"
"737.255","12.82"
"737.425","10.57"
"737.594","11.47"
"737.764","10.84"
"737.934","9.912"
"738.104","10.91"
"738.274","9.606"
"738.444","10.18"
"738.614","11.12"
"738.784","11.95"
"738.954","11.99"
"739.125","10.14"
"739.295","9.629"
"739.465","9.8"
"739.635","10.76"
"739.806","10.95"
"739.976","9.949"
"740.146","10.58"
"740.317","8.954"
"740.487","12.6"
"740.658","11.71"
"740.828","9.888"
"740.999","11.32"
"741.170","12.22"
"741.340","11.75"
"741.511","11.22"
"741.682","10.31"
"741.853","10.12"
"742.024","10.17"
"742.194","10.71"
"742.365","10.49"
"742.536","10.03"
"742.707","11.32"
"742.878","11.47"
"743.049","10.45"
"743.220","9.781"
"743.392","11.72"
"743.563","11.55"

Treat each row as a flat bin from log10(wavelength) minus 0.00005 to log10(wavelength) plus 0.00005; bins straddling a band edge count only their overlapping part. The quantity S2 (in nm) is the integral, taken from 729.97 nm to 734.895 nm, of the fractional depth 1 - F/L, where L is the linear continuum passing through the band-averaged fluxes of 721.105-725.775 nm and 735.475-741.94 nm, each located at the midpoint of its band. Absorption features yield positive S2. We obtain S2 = -0.16 nm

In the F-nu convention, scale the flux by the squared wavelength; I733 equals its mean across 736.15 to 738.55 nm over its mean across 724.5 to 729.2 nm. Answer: 1.0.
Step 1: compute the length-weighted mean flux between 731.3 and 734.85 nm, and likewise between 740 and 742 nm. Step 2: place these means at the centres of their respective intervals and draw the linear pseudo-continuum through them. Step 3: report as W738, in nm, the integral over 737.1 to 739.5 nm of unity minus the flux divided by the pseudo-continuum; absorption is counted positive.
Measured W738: 0.06 nm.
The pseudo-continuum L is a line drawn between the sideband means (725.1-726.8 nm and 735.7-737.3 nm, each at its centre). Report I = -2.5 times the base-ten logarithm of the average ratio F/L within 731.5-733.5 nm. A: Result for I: -0.04 mag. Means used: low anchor 11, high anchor 11.1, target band 11.5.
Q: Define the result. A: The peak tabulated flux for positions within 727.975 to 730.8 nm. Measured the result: 12.41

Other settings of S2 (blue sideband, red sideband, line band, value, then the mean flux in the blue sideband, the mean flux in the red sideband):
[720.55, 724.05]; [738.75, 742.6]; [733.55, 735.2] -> -0.03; 11.2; 10.7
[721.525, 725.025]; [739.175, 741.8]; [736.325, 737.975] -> -0.05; 11.1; 10.8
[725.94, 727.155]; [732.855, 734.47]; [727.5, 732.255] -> -0.03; 11.1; 11.4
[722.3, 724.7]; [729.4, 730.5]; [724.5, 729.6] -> -0.03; 11.1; 11.1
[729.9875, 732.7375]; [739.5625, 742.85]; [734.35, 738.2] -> 0.00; 11.4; 10.8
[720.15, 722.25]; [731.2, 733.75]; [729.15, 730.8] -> 0.03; 11.1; 11.5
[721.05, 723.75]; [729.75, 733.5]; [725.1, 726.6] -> 0.04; 11.1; 11.5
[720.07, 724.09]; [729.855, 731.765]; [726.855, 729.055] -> 0.02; 11.1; 11.2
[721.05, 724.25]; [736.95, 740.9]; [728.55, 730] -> -0.03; 11.2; 10.8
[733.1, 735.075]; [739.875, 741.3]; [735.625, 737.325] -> 0.01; 11.4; 10.9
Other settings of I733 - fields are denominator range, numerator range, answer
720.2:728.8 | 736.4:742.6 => 1.01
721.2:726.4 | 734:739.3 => 1.02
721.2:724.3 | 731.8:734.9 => 1.06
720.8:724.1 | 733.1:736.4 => 1.03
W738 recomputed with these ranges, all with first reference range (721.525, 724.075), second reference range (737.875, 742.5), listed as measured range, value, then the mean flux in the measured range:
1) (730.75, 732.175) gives -0.08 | 11.5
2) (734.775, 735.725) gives -0.02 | 11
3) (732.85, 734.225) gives -0.07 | 11.4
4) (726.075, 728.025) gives -0.01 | 11.1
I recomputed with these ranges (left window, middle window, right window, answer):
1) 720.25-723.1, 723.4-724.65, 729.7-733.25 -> 0.01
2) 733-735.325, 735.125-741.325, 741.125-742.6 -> 0.02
